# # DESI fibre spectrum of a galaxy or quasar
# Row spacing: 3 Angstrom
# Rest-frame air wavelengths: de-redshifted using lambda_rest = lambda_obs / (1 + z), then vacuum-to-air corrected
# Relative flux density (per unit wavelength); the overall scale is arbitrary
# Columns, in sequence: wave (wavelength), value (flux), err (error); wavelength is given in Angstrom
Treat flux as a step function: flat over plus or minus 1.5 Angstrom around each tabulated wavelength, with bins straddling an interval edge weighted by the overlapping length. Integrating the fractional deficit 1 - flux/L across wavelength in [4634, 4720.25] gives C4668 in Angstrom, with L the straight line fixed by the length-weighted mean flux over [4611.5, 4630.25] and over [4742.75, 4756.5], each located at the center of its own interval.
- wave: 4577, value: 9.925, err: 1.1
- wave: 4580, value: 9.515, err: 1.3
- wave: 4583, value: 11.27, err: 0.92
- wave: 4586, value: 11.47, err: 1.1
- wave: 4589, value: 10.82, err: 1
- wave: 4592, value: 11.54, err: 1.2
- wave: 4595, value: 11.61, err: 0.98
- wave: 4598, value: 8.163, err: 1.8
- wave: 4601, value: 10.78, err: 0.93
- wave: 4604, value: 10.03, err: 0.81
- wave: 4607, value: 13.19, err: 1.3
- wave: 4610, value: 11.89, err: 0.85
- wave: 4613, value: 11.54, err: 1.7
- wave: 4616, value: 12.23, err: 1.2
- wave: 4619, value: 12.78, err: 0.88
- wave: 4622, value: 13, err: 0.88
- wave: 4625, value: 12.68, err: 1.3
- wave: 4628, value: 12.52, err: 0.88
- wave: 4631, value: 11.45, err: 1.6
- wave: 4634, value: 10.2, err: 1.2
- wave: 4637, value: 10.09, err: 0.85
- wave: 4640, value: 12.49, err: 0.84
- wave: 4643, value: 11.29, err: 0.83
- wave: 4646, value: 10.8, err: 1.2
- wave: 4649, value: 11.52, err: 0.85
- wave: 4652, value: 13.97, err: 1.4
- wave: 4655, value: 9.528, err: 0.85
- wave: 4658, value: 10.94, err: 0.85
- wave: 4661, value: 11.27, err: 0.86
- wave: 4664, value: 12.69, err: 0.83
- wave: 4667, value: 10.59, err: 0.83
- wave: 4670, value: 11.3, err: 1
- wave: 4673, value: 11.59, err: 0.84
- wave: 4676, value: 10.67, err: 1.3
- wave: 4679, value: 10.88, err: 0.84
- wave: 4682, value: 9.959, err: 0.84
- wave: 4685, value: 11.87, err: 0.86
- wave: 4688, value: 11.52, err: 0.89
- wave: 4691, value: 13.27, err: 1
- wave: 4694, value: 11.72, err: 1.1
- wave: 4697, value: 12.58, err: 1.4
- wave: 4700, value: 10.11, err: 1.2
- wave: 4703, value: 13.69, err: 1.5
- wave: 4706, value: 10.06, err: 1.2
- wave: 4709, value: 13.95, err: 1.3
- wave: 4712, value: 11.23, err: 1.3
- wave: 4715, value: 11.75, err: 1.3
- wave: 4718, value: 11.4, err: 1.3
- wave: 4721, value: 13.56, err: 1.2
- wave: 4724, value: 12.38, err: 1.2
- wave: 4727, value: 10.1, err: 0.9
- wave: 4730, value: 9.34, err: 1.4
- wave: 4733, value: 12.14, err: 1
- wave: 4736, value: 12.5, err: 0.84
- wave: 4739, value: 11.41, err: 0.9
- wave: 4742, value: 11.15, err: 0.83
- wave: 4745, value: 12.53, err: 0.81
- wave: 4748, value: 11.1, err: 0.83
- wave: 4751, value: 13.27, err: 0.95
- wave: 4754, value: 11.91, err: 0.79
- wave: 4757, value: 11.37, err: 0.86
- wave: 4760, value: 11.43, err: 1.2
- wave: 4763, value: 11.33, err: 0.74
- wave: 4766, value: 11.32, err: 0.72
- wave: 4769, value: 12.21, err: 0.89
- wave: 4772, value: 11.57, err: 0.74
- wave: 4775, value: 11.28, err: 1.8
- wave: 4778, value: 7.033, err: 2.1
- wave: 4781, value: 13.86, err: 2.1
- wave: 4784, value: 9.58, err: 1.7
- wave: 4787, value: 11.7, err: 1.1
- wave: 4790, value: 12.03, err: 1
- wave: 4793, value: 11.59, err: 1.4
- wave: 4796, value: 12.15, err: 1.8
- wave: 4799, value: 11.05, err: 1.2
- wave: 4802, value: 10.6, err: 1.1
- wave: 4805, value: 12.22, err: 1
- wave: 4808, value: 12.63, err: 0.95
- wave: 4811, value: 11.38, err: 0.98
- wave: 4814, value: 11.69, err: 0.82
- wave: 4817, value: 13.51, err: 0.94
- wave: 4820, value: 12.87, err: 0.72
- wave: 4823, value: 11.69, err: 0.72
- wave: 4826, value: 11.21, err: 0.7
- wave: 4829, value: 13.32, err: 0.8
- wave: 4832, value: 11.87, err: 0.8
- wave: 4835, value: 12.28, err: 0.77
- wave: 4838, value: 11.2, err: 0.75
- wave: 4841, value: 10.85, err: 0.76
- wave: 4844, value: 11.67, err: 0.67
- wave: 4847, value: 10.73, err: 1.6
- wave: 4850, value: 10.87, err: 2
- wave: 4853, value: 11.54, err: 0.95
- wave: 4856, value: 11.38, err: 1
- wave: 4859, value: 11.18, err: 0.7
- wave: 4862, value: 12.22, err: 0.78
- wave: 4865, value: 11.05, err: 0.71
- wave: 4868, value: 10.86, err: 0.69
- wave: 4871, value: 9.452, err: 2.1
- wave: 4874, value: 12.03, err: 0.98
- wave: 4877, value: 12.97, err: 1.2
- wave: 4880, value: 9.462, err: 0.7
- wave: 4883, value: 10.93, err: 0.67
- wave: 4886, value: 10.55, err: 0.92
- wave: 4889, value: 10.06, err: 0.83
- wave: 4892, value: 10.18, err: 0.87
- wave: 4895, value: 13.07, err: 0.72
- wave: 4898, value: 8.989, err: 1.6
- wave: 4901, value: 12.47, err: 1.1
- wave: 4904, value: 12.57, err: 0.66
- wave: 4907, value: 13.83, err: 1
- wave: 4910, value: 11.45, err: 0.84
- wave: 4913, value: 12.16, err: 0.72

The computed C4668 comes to 5.3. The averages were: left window 12.4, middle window 11.5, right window 12.1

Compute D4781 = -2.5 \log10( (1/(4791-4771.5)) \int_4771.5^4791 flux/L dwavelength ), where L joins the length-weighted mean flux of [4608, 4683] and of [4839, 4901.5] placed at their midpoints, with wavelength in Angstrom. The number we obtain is 0.03 mag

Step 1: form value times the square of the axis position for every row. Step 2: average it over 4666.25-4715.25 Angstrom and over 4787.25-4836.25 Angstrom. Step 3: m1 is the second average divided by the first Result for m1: 1.1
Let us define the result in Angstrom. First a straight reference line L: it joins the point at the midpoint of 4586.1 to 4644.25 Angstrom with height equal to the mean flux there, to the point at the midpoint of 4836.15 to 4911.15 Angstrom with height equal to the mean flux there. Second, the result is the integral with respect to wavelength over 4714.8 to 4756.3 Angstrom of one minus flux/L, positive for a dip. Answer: -1.3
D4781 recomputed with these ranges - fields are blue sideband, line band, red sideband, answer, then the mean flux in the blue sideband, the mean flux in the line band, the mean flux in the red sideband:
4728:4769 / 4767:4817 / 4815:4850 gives 0.03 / 11.6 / 11.5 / 11.9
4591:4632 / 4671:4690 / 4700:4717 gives 0.07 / 11.7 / 11.1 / 11.9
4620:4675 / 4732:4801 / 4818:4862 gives 0.01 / 11.6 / 11.5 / 11.7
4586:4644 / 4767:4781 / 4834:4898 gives 0.03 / 11.5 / 10.9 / 11.1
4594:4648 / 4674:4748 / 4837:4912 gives -0.02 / 11.5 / 11.6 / 11.3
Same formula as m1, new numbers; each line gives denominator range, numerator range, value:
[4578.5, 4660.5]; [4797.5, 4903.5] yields 1.11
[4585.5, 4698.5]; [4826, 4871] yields 1.08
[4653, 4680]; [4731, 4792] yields 1.08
